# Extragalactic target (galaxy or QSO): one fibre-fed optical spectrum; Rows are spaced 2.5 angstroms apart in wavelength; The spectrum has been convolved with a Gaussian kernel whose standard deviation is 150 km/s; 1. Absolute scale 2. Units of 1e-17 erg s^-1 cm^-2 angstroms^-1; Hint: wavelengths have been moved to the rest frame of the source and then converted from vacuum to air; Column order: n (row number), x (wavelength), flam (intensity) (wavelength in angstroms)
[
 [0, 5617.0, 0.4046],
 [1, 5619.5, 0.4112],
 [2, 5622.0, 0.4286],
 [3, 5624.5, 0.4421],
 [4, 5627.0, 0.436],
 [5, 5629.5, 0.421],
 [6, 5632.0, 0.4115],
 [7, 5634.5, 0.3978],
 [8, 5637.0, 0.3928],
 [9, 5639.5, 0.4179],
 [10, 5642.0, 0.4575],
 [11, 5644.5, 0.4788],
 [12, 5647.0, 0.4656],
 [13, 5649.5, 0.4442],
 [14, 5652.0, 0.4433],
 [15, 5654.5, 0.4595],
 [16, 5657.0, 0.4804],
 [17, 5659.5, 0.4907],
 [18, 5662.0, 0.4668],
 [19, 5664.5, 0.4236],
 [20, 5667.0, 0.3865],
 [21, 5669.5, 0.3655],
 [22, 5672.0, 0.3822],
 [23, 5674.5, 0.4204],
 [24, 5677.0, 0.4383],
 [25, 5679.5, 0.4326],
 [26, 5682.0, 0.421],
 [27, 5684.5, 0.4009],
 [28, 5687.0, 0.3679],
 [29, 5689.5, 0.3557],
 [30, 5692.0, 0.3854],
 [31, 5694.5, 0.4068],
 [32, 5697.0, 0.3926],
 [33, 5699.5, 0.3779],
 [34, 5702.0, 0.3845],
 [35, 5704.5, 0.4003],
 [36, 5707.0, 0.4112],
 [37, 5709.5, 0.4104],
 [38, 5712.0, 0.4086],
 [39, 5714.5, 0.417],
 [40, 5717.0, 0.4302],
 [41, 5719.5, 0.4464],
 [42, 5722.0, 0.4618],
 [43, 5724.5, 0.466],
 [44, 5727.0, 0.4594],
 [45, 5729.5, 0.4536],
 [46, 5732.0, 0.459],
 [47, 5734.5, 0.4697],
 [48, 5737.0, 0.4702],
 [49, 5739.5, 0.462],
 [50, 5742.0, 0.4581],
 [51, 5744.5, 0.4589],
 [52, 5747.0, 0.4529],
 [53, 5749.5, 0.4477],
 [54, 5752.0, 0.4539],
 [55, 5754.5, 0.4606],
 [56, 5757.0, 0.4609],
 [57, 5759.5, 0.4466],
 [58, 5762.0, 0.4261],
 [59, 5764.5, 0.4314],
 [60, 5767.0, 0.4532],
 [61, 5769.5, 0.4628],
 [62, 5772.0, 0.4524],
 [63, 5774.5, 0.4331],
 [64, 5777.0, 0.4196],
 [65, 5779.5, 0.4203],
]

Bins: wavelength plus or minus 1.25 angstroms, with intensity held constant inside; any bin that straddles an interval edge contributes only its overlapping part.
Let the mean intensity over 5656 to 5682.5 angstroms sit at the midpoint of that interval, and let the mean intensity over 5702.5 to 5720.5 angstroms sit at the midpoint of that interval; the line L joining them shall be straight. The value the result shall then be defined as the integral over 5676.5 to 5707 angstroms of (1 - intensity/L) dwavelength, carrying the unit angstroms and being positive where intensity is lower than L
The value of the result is 1.8 angstroms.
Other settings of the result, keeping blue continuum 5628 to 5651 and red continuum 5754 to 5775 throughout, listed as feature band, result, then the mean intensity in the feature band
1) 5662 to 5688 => 1.7 angstroms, 0.407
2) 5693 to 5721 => 2.1 angstroms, 0.408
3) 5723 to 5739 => -0.7 angstroms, 0.463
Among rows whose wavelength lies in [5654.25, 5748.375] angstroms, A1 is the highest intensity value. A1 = 0.4907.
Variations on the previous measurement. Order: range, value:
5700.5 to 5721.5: 0.4464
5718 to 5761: 0.4702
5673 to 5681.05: 0.4383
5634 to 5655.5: 0.4788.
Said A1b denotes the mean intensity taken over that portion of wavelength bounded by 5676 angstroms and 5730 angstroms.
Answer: 0.414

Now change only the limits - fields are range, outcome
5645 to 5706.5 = 0.417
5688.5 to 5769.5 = 0.434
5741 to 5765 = 0.45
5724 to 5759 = 0.459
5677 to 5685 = 0.423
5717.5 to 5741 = 0.46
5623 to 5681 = 0.433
